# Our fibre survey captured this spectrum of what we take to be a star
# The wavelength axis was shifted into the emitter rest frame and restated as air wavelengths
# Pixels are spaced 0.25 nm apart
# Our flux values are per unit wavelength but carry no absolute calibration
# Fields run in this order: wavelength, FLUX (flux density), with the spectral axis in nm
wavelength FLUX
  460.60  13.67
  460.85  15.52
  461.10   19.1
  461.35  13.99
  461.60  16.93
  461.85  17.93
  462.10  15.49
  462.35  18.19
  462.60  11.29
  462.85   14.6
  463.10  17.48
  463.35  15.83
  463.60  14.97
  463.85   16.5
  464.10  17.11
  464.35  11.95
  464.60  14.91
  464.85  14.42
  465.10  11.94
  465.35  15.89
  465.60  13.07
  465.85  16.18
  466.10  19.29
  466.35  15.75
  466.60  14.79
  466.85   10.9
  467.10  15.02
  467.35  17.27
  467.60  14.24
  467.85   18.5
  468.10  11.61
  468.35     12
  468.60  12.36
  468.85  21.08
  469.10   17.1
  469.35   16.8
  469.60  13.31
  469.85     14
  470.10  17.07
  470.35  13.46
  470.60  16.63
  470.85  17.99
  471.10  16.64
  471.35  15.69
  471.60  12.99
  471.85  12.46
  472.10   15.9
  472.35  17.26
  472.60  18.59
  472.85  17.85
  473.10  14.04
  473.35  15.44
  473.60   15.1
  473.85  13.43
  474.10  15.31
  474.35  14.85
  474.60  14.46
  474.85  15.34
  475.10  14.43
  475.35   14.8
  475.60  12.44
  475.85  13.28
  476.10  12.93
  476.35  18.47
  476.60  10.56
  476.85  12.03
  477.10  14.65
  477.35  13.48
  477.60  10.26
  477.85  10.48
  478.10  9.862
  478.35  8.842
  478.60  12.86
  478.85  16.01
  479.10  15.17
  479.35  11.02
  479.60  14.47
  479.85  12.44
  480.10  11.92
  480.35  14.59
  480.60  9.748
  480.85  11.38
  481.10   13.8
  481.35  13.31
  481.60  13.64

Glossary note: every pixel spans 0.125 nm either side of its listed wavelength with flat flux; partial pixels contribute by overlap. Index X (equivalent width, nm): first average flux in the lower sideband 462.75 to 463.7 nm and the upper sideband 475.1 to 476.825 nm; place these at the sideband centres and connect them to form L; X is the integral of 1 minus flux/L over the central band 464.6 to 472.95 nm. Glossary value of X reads -0.30 nm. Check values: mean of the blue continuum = 15.8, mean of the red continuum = 13.7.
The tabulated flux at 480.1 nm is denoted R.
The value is 11.92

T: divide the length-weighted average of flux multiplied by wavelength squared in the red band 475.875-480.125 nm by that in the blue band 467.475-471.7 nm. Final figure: 0.86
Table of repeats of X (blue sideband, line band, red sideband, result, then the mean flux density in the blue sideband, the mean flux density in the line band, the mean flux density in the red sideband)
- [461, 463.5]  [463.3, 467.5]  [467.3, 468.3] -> 0.116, 16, 15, 15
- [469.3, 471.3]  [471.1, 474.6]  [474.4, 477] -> -0.111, 15.7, 15.3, 13.9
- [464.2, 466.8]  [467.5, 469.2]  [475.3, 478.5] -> -0.134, 14.7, 15.3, 12.4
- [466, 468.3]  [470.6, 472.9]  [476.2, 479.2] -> -0.338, 15.1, 16.1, 12.7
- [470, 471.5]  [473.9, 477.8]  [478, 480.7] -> 0.074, 16.2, 13.7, 12.5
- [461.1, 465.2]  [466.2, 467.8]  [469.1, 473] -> 0.068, 15.4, 14.9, 15.8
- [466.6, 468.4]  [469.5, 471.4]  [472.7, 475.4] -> -0.124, 14.4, 15.6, 15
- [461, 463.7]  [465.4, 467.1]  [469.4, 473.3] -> 0.083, 16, 15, 15.6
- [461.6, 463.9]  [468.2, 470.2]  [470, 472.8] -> 0.064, 15.8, 15.4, 15.9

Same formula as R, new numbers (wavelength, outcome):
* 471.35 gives 15.69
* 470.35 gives 13.46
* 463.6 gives 14.97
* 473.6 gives 15.1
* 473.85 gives 13.43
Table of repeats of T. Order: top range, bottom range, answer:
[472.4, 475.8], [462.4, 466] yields 1.06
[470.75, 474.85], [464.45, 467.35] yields 1.07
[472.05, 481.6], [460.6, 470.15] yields 0.94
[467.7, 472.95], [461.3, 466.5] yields 1.04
